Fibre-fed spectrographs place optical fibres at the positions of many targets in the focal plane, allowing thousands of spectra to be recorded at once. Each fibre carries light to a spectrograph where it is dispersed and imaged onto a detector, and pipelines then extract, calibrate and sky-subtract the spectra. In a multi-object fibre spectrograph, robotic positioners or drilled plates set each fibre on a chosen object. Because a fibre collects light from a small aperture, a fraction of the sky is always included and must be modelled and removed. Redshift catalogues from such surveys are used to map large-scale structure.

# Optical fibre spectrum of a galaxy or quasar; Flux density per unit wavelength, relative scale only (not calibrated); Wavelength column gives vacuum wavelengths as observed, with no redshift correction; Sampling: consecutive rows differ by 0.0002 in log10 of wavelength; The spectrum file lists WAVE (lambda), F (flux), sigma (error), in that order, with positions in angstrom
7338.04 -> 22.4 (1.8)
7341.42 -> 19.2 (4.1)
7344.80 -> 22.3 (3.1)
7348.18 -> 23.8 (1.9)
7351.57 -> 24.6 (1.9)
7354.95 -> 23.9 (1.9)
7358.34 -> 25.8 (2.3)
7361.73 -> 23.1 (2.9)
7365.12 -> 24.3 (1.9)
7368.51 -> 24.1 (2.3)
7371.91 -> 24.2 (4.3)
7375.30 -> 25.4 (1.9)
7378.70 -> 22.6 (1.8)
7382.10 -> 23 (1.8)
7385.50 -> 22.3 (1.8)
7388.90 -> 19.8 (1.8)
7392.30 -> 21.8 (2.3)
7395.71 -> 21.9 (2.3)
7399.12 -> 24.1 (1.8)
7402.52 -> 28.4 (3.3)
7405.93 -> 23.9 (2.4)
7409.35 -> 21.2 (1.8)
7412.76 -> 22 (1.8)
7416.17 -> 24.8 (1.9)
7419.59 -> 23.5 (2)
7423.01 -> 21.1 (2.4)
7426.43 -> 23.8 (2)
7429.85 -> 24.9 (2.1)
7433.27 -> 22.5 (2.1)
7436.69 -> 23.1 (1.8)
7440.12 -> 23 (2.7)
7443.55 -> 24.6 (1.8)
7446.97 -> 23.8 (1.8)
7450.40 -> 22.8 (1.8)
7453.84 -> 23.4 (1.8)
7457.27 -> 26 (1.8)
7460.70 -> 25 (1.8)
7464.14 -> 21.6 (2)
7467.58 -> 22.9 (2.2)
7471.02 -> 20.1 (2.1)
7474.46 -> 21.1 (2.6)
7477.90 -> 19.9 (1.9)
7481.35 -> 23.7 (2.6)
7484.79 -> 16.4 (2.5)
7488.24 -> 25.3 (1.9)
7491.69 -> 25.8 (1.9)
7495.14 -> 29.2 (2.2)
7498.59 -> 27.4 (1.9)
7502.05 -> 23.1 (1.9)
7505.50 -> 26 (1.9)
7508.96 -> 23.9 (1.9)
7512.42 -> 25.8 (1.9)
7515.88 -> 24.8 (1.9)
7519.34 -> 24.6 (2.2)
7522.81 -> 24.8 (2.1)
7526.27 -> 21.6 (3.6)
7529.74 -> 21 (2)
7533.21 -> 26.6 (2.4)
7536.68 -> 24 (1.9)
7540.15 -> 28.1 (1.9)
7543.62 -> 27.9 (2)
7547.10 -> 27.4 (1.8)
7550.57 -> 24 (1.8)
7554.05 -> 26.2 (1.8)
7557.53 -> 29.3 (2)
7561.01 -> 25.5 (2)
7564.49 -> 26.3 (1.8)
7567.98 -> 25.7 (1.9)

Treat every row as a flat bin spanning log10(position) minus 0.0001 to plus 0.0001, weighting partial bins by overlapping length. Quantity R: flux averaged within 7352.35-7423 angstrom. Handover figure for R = 23.5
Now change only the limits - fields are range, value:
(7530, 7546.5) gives 26.2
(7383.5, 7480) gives 23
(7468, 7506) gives 23.4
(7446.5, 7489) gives 22.4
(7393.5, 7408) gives 24.4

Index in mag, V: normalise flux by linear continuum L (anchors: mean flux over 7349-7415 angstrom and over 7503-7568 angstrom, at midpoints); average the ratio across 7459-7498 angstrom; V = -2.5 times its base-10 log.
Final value 0.080 mag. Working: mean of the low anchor 23.5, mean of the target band 23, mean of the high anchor 25.4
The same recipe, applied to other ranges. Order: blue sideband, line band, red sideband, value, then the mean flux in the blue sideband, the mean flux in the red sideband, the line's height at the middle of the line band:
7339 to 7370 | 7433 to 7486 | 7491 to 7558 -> 0.10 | 23.4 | 25.5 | 24.7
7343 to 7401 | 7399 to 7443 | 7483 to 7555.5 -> 0.01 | 23.4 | 24.9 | 23.9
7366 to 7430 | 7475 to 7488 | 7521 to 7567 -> 0.19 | 23.3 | 25.6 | 24.6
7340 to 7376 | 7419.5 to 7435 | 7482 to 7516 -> 0.05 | 23.7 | 24.7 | 24.2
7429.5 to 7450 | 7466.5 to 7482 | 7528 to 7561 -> 0.14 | 23.5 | 26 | 24.3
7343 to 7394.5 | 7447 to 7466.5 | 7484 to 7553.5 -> 0.03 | 23.4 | 25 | 24.3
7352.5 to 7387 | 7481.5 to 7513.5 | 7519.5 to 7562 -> 0.02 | 23.9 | 25.5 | 25.1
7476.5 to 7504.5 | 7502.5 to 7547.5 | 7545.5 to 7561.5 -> 0.02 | 24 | 26.6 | 25.4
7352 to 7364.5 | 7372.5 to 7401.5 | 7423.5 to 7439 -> 0.05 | 24.3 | 23.4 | 23.9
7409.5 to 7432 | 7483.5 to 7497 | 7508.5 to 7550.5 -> 0.00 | 23.2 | 25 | 24.4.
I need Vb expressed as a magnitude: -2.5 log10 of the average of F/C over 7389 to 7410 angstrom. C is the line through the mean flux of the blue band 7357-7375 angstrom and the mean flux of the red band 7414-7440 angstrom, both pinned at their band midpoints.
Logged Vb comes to 0.019 mag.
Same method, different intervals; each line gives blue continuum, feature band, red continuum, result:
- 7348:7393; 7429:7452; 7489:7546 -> 0.04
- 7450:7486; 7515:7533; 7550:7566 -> 0.06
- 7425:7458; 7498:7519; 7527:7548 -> 0.00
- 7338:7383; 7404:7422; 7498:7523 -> 0.04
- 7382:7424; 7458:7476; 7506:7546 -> 0.07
